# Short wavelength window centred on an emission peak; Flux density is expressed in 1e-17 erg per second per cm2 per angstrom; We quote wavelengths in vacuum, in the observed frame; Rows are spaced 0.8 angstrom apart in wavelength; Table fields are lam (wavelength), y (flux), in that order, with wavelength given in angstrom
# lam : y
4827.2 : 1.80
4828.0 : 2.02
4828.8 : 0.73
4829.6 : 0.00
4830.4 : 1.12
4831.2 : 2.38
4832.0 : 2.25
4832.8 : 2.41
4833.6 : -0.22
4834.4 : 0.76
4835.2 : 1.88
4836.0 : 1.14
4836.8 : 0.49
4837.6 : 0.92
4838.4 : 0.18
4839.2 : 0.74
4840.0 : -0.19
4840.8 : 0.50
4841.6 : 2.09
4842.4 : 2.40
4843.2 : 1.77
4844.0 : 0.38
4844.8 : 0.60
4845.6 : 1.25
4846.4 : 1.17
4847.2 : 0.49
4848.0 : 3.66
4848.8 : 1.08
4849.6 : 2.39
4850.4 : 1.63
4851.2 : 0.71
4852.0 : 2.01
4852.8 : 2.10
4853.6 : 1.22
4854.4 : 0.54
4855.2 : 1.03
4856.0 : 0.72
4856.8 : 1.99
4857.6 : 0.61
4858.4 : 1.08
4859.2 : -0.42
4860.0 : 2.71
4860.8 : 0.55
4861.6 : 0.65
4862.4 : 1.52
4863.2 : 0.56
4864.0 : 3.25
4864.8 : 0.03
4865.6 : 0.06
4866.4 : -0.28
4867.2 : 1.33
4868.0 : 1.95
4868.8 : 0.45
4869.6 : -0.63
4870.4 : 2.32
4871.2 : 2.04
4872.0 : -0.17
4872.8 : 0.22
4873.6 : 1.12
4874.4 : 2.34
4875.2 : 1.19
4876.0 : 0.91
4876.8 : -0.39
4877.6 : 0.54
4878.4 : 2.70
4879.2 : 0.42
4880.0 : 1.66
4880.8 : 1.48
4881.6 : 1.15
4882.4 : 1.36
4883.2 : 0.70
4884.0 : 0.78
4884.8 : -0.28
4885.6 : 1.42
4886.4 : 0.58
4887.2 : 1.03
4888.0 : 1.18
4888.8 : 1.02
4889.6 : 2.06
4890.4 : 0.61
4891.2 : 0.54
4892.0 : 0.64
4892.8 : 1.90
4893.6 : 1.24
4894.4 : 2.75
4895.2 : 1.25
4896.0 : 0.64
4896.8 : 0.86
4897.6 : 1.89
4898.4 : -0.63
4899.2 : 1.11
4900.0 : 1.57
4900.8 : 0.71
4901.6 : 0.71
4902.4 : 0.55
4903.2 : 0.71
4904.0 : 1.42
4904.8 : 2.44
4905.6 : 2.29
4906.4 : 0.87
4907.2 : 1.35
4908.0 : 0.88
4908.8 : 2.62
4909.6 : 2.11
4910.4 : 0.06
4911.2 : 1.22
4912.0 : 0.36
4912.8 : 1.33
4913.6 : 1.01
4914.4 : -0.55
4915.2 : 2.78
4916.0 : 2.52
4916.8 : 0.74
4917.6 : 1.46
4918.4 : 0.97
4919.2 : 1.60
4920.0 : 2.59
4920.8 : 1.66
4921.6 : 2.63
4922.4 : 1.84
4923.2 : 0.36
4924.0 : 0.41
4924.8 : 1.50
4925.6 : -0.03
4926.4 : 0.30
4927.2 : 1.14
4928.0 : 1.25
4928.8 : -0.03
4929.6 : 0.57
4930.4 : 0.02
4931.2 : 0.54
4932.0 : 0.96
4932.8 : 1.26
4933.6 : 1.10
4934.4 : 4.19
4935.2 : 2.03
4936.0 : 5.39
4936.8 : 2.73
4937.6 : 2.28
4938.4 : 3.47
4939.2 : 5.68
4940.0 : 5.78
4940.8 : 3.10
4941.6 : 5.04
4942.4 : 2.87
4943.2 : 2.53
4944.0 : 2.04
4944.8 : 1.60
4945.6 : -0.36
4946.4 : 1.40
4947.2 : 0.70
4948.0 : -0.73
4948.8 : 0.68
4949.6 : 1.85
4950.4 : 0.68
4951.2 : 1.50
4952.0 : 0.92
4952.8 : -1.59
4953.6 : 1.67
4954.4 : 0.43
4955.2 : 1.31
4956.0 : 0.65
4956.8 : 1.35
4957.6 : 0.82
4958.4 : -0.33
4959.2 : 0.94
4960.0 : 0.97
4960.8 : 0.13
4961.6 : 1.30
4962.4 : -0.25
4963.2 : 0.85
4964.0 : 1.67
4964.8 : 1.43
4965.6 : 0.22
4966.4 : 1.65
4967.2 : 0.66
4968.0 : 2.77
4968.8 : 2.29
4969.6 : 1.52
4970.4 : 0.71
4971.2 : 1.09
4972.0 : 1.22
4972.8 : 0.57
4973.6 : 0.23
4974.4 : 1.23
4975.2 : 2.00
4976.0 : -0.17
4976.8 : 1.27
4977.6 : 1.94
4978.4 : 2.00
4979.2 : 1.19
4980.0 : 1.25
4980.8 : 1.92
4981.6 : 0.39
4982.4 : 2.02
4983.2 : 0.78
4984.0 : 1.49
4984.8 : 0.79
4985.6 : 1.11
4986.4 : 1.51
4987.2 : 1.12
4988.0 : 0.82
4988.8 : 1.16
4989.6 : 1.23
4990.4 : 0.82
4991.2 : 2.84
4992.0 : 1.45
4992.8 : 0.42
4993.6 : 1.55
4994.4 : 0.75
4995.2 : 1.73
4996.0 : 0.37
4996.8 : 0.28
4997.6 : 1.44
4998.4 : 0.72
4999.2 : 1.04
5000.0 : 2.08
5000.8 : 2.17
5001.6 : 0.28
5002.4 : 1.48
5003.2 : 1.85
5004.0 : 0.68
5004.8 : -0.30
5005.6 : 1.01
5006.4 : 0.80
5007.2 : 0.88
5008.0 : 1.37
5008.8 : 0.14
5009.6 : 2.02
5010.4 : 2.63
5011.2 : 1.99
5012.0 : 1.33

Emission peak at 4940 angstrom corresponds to [O II] 3727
